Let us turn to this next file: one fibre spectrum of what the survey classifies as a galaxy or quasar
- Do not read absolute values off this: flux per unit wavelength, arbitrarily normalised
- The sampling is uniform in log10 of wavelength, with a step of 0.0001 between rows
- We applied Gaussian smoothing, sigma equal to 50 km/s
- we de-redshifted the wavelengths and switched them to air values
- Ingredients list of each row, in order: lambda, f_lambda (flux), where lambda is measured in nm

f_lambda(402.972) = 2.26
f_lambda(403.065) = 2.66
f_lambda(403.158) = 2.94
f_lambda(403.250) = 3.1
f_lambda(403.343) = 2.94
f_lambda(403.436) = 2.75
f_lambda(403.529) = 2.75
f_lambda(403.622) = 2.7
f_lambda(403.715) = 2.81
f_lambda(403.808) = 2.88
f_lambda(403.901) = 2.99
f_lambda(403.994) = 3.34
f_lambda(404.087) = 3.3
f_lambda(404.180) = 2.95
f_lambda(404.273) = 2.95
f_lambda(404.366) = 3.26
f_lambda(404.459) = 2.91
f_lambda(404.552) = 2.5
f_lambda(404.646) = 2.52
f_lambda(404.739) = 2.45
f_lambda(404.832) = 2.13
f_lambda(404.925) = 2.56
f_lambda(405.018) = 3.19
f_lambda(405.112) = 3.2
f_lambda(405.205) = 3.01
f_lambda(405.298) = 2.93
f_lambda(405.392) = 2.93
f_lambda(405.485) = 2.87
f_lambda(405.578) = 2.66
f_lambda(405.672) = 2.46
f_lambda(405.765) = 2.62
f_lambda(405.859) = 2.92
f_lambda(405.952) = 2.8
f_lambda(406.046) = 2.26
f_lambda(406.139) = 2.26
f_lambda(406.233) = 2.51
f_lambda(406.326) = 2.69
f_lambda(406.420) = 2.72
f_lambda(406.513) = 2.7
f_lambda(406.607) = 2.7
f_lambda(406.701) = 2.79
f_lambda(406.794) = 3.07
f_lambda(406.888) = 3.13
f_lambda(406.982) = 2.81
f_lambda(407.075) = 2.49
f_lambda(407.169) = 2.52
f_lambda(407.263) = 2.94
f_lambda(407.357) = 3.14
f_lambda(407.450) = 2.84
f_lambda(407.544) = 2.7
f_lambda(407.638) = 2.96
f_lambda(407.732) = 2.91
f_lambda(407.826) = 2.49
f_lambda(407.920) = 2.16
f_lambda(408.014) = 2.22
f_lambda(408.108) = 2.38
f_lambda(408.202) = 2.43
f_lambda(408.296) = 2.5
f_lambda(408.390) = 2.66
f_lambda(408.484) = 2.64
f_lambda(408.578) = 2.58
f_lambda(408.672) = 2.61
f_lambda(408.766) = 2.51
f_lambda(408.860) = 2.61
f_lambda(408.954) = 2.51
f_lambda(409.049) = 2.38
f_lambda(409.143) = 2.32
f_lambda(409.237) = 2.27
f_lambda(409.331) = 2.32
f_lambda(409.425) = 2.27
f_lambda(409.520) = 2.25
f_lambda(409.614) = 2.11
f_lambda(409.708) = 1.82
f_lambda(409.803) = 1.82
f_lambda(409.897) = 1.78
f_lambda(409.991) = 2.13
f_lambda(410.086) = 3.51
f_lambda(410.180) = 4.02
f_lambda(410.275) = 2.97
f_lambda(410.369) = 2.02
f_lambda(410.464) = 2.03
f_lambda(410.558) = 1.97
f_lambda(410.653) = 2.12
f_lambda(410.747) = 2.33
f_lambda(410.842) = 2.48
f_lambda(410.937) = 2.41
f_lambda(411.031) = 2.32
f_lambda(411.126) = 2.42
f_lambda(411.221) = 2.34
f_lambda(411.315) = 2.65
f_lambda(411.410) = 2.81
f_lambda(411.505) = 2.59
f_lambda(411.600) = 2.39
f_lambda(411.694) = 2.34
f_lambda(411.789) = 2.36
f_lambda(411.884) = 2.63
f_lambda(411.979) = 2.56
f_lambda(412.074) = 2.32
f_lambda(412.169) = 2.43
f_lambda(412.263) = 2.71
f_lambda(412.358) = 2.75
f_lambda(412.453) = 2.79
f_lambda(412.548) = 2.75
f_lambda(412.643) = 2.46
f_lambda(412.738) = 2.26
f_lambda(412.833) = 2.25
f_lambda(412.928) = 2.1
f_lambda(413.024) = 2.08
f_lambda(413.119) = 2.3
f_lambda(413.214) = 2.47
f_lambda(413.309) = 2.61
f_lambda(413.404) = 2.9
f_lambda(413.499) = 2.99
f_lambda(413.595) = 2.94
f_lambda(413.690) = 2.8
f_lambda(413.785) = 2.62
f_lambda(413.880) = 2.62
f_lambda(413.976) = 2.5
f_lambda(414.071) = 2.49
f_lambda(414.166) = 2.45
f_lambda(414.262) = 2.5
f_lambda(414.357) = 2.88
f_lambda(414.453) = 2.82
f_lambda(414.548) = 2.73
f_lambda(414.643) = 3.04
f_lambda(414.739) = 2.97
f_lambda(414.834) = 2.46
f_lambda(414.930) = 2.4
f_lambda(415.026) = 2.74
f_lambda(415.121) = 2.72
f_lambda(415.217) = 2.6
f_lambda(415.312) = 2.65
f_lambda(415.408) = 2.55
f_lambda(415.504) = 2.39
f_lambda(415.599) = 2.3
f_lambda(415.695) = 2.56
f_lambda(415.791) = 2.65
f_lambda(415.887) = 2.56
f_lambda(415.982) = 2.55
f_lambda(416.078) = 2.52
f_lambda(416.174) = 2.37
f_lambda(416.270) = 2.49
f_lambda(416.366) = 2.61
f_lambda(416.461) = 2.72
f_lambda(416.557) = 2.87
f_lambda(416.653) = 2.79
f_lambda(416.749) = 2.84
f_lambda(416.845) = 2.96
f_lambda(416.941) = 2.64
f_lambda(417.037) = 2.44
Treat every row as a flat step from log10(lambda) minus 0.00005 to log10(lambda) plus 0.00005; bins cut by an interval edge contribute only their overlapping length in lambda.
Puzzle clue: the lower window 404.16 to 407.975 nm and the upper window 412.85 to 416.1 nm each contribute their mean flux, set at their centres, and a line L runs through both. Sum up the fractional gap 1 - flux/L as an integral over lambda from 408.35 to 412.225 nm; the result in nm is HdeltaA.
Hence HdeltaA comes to 0.35 nm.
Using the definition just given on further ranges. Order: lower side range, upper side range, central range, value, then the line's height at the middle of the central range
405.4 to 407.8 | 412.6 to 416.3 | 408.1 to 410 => 0.253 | 2.69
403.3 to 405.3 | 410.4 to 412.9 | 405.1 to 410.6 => 0.150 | 2.66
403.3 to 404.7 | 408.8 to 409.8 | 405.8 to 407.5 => -0.104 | 2.58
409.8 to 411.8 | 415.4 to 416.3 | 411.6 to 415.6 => -0.161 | 2.48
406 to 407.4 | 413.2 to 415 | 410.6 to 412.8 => 0.178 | 2.7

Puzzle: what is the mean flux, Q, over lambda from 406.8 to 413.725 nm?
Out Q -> 2.51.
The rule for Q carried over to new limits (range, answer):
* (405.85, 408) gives 2.71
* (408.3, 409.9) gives 2.34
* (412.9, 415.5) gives 2.63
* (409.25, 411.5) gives 2.39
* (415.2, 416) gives 2.53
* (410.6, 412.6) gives 2.5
